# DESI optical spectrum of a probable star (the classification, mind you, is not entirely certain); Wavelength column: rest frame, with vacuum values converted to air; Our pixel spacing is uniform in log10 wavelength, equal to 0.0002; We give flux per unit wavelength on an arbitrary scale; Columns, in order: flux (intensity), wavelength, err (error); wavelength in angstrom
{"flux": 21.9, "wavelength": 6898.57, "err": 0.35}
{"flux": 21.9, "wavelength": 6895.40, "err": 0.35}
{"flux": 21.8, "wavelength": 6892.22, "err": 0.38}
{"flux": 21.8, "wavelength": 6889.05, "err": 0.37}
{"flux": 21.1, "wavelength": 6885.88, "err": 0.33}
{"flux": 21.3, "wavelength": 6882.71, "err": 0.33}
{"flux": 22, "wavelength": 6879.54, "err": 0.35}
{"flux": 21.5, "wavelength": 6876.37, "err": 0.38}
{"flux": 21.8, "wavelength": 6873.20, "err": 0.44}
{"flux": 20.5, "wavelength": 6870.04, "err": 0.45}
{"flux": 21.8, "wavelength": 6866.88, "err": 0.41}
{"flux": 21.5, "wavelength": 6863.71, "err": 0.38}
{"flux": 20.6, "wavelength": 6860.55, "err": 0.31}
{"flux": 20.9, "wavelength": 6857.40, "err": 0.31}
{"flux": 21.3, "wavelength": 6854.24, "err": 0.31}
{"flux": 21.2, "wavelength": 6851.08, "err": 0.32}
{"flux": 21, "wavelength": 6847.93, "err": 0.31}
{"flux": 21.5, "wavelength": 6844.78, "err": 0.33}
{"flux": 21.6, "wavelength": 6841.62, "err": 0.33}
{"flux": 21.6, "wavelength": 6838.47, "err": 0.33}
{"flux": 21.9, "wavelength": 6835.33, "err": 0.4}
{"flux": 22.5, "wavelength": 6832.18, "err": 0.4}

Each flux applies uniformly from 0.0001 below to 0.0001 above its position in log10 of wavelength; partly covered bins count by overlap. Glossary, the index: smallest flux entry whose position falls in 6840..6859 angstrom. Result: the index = 20.9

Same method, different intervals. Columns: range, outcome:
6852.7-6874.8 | 20.5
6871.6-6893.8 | 21.1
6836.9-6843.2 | 21.6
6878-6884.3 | 21.3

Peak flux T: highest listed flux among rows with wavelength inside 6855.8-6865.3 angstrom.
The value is 21.5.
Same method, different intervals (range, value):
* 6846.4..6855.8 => 21.3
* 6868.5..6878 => 21.8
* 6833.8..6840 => 21.9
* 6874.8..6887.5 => 22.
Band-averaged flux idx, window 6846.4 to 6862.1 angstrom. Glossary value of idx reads 21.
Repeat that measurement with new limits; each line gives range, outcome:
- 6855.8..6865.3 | 21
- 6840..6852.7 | 21.3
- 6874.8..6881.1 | 21.7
